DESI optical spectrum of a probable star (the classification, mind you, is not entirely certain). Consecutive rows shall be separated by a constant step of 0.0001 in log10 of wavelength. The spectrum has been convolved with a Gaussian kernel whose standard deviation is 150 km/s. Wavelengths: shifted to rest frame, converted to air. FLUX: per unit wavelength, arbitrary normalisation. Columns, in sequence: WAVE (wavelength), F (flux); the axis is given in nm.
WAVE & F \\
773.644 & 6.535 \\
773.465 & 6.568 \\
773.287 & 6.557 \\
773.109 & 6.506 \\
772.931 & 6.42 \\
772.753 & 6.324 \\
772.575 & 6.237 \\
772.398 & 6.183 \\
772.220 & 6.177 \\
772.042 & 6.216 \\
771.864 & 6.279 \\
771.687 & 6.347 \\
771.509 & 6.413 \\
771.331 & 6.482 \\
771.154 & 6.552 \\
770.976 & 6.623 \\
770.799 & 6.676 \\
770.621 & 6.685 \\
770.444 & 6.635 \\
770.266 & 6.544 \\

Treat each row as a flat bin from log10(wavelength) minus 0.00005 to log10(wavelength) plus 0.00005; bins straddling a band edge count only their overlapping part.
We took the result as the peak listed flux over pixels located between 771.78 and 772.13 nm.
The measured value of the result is 6.279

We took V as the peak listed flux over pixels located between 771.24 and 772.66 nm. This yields 6.482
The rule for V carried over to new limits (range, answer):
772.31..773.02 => 6.42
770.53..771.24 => 6.685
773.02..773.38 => 6.557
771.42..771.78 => 6.413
